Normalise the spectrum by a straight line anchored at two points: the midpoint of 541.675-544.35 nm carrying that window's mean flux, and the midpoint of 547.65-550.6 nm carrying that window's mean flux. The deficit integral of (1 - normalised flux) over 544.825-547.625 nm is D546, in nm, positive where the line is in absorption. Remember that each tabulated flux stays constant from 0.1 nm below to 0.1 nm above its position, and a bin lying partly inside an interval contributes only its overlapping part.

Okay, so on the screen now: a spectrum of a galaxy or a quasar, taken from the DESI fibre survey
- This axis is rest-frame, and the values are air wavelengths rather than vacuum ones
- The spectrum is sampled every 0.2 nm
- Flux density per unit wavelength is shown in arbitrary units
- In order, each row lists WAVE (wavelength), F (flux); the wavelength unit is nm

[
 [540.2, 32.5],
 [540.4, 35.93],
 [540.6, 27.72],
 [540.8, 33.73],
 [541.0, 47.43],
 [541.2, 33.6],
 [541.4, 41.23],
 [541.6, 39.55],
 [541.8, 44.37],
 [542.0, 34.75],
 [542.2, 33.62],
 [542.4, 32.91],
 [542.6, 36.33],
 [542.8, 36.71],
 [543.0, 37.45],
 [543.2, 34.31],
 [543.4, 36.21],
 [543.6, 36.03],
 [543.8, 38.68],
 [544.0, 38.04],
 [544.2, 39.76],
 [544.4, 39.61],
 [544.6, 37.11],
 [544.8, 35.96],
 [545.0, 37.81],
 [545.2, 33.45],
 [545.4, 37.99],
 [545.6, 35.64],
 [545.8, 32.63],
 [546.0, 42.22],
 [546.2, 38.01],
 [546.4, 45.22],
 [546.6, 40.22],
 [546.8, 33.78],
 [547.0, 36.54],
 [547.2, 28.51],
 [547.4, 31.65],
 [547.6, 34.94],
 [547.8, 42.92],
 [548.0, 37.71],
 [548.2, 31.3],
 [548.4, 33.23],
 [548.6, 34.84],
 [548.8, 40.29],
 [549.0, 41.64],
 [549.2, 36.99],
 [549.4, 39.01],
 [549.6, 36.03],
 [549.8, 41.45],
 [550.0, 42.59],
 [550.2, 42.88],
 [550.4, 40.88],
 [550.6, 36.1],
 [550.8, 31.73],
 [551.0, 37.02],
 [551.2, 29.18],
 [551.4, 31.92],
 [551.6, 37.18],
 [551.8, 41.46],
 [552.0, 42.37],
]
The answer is 0.11 nm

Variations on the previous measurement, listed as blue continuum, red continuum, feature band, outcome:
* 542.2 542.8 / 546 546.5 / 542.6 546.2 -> 0.11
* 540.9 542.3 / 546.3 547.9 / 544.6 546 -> 0.05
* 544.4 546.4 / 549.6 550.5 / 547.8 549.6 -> 0.13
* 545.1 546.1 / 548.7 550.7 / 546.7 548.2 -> 0.12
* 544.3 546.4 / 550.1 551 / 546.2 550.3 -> 0.00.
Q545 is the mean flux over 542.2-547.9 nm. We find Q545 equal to 36.8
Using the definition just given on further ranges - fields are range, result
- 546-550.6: 37.8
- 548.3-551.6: 37.2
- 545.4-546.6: 38.8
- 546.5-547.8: 34.9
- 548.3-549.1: 37.5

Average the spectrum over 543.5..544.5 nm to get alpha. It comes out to 38.4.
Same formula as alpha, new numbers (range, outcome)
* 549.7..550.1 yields 42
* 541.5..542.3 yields 38.1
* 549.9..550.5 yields 42.1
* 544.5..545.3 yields 36.1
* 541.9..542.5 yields 33.8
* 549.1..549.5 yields 38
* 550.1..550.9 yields 37.9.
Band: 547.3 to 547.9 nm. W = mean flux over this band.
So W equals 36.5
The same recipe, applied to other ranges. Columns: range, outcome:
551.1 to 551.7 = 32.8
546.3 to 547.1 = 38.9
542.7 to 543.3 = 36.2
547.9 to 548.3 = 34.5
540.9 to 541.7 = 40.5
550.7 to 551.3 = 32.6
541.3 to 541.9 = 41.7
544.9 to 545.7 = 36.2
